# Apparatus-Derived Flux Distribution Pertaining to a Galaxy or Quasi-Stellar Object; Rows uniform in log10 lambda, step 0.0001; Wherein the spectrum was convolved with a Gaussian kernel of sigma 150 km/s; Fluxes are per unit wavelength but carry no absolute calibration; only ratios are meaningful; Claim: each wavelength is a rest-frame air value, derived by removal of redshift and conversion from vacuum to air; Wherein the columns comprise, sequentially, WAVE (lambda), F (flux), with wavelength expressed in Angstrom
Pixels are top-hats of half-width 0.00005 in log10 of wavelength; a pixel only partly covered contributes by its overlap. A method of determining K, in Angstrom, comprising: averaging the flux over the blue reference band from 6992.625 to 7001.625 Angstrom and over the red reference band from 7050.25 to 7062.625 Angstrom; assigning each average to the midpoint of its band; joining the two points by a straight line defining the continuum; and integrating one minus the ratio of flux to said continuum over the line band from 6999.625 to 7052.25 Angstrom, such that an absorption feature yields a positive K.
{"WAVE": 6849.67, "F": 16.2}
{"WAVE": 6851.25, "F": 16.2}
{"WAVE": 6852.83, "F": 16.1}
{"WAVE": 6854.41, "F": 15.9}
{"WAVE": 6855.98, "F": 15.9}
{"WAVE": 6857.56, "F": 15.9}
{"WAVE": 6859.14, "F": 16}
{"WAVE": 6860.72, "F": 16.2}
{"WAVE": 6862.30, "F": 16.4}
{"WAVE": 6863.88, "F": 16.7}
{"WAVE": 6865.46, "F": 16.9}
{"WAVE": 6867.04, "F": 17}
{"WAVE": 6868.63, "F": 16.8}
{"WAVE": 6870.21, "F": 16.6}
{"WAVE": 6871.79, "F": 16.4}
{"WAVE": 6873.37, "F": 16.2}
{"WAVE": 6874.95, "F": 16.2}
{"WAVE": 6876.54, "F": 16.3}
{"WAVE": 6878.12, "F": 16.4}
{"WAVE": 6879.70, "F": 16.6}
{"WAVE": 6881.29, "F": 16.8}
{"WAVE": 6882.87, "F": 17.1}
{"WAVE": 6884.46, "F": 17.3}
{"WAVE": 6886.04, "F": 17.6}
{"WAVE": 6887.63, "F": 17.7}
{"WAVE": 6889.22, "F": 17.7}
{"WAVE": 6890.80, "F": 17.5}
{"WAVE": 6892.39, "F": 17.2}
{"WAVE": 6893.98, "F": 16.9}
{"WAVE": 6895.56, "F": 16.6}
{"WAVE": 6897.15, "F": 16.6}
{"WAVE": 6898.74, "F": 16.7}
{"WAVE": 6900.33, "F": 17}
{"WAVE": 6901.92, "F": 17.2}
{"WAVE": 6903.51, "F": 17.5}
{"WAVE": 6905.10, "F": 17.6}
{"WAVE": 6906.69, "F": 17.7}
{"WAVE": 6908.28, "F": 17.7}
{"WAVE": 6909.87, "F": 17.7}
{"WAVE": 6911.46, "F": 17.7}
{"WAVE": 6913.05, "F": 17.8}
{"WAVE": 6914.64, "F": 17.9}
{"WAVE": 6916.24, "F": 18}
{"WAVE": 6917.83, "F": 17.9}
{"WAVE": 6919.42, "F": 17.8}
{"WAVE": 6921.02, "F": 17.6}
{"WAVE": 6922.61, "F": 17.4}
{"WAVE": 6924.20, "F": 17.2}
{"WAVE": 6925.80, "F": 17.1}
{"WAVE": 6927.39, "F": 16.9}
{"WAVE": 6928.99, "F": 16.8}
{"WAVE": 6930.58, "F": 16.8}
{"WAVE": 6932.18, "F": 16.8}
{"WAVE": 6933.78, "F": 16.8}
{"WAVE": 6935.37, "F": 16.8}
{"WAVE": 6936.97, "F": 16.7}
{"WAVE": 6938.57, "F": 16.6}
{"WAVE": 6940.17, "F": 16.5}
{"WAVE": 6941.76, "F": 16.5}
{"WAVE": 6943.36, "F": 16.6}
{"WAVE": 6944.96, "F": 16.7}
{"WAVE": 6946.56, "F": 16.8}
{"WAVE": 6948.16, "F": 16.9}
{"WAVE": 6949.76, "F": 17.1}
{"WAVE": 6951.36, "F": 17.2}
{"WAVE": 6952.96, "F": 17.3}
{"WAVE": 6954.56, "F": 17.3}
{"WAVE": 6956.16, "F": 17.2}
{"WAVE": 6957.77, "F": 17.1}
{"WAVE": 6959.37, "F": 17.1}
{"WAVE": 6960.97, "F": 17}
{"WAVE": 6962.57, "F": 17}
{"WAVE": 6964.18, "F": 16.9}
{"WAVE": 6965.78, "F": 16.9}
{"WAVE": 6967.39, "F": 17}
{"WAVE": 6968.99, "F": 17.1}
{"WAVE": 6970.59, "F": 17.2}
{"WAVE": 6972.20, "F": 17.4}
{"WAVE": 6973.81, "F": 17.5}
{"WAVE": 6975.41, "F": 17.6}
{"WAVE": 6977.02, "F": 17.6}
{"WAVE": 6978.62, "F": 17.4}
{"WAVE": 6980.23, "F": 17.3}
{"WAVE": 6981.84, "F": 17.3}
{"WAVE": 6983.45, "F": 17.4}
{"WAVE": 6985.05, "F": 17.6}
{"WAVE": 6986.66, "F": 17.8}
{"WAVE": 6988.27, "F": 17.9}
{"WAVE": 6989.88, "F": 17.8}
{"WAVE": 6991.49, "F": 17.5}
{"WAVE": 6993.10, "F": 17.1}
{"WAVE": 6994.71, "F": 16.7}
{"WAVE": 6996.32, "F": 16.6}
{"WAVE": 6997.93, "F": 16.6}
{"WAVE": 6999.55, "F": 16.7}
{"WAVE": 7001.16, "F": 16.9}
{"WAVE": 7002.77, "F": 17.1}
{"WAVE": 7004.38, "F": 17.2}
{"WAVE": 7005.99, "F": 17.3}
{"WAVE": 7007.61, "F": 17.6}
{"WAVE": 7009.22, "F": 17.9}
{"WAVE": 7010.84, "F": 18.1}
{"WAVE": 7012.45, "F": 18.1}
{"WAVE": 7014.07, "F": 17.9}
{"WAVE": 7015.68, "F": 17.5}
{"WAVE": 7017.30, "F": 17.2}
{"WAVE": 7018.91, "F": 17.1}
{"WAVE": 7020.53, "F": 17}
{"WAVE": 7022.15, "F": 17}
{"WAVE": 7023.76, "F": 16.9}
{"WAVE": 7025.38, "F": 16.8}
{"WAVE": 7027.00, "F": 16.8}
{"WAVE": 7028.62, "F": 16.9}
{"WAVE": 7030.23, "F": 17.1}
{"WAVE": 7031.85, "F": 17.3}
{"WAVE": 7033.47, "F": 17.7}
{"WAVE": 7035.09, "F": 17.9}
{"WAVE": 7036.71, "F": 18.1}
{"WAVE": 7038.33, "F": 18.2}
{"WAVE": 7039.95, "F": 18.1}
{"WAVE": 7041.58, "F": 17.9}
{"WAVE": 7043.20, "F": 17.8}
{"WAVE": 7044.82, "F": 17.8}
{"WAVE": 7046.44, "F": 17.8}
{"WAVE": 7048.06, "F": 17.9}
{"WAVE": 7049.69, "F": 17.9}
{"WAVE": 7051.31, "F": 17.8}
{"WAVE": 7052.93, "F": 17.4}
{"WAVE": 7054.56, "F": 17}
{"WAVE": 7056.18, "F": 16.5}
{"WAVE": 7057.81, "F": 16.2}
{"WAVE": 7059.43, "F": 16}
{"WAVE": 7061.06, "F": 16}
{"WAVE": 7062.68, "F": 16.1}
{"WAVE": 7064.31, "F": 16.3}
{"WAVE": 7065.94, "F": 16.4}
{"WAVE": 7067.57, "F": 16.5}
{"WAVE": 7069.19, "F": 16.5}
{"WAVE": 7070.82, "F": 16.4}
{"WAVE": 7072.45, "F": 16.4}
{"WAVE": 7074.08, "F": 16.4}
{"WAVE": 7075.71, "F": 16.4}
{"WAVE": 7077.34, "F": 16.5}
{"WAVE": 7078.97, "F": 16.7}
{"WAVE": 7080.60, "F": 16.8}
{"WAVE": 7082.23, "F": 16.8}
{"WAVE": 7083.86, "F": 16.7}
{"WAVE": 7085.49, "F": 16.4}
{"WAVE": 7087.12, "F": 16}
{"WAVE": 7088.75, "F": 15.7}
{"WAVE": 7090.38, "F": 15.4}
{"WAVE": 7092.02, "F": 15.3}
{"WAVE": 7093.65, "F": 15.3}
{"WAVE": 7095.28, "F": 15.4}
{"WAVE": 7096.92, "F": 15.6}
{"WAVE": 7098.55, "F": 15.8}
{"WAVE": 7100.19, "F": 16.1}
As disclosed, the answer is -2.5 Angstrom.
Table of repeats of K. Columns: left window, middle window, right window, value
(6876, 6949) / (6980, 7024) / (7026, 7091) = -0.9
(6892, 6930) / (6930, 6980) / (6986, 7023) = 0.9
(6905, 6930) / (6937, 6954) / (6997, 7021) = 0.6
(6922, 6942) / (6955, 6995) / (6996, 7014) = -0.4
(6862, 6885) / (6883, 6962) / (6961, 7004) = -1.3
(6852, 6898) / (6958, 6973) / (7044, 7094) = -0.4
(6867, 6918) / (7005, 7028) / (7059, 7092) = -1.1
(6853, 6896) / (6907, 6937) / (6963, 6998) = -0.7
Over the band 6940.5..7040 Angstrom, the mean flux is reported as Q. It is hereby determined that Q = 17.3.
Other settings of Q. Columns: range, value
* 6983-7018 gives 17.4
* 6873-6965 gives 17.1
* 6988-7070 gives 17.2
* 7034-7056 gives 17.8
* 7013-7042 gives 17.4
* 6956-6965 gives 17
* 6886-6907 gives 17.2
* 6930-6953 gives 16.8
